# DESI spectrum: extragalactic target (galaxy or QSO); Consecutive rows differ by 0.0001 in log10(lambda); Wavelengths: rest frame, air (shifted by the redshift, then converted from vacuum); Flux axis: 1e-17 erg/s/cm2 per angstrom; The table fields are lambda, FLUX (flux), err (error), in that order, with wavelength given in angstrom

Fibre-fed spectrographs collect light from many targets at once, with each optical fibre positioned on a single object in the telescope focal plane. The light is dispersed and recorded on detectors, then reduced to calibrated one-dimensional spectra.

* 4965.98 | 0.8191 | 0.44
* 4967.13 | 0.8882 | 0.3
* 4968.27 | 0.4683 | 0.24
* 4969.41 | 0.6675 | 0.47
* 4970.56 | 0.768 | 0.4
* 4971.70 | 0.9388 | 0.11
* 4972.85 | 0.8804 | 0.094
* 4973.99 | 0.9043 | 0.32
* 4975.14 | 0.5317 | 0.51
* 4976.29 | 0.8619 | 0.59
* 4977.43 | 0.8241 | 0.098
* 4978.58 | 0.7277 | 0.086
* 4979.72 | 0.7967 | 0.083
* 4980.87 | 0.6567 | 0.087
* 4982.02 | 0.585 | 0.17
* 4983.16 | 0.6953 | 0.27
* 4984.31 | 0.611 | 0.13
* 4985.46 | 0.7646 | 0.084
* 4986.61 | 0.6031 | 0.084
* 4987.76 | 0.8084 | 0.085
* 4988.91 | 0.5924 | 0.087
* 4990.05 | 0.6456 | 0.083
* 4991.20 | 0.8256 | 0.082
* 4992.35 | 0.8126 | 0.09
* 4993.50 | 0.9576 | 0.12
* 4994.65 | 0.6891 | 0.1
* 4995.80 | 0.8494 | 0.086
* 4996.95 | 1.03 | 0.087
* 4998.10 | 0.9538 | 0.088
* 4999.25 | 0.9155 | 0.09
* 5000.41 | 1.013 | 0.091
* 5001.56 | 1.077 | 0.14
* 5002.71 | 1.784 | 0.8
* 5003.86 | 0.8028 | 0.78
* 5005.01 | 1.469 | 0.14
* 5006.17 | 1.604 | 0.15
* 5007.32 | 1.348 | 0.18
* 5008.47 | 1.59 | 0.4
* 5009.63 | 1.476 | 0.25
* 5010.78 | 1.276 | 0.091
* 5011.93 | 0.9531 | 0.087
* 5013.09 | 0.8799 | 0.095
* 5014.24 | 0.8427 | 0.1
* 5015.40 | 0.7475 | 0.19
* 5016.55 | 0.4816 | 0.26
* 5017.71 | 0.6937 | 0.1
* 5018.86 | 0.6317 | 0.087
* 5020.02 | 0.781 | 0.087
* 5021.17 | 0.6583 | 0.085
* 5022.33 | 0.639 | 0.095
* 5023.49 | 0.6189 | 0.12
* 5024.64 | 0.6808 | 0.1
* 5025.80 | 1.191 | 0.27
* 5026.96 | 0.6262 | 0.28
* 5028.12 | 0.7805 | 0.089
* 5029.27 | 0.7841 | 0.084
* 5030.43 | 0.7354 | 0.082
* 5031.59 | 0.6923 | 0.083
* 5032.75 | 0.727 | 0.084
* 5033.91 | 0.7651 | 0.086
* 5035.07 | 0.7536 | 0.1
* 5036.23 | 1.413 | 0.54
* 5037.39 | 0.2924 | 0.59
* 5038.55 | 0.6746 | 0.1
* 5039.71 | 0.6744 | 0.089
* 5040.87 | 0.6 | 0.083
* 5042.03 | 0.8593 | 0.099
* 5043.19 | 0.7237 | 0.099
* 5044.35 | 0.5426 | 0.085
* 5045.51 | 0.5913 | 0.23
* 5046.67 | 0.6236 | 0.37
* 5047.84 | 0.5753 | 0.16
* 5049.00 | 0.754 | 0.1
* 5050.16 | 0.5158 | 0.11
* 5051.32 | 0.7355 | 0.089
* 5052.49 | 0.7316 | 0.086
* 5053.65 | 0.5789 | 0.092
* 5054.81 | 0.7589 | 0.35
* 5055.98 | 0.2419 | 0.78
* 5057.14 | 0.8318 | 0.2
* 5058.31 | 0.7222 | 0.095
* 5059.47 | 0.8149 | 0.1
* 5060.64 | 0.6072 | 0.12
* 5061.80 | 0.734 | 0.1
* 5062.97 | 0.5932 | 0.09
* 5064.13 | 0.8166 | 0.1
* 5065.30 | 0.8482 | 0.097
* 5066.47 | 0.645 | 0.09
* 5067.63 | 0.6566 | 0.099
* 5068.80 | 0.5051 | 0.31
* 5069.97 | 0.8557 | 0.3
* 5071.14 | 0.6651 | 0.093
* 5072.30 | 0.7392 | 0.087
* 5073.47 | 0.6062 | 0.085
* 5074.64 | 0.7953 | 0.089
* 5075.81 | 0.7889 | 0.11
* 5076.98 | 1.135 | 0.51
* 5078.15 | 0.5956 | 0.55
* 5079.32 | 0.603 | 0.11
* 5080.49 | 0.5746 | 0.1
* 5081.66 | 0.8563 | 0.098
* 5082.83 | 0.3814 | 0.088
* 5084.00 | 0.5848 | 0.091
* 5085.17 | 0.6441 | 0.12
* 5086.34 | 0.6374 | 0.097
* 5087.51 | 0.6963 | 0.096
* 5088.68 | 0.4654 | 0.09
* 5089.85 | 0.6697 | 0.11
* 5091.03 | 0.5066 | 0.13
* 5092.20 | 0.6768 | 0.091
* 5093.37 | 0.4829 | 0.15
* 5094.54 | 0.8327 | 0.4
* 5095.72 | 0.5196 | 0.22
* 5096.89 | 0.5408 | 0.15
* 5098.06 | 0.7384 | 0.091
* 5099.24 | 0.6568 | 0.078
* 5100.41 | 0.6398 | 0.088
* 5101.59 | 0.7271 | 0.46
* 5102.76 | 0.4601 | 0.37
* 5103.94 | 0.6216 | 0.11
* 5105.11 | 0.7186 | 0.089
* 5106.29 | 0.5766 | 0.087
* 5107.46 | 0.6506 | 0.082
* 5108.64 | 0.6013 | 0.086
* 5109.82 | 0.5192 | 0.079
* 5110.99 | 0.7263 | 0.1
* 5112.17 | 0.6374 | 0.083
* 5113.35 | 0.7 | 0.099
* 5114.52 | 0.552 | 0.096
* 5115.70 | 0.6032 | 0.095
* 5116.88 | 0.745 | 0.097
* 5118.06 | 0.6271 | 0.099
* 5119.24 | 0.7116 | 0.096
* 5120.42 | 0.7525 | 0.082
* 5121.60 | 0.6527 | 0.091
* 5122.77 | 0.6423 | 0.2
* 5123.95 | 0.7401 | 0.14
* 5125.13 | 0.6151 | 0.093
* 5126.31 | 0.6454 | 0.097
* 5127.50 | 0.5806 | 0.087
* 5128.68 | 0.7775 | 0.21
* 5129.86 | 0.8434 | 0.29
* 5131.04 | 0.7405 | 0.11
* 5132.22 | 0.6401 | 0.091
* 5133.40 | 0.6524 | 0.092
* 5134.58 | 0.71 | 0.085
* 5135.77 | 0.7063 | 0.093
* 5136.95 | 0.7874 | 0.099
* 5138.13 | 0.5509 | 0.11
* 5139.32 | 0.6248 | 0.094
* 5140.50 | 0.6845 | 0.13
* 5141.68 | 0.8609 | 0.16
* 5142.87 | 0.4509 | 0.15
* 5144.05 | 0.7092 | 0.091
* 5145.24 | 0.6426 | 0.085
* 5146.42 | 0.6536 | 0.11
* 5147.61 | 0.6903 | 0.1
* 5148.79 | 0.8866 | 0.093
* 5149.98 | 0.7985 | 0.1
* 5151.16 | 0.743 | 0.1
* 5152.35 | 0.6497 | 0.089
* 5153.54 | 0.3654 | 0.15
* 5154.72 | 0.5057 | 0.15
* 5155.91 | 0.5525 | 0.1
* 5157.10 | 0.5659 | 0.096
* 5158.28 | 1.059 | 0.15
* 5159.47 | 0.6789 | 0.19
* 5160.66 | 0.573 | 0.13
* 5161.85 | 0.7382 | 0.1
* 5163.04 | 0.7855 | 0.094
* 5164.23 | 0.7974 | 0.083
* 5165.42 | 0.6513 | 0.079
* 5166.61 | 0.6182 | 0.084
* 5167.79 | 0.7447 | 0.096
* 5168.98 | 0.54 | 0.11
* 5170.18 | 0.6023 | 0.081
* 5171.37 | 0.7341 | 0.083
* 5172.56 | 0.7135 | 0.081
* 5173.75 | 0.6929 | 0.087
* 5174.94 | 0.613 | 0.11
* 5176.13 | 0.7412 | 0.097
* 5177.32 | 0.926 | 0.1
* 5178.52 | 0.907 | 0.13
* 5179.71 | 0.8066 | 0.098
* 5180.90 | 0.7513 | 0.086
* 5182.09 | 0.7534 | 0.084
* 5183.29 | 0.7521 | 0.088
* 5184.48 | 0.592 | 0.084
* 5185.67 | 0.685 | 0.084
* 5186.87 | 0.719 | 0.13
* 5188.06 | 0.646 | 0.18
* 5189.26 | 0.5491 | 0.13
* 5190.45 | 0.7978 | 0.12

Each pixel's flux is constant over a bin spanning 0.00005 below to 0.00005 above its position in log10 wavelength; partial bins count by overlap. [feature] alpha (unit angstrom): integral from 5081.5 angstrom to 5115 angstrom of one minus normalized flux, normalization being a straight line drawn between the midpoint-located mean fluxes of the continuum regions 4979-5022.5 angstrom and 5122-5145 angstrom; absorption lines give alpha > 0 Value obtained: 5.6 angstrom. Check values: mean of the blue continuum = 0.911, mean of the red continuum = 0.681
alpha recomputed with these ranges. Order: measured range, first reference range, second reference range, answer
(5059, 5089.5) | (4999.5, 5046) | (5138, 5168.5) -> 4.5 angstrom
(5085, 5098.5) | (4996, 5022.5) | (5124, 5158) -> 3.2 angstrom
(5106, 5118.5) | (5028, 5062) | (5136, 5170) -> 0.9 angstrom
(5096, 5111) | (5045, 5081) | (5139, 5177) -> 1.3 angstrom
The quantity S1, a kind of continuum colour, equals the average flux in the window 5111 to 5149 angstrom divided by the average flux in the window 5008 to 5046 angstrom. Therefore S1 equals 0.85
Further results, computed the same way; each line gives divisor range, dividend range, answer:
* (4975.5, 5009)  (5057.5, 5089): 0.75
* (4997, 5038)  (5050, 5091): 0.72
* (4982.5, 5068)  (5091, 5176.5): 0.82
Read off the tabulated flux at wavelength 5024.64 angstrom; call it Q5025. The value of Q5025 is 0.6808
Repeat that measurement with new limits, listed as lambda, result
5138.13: 0.5509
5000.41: 1.013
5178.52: 0.907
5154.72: 0.5057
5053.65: 0.5789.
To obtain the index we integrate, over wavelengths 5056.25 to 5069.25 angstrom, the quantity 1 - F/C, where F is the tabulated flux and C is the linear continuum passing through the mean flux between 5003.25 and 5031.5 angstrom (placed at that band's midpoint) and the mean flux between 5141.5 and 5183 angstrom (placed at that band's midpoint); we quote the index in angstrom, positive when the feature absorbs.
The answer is 2.4 angstrom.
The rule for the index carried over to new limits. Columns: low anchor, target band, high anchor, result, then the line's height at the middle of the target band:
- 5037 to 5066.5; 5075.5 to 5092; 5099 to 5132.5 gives 0.21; 0.659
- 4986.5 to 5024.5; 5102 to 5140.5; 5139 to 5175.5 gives 4.02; 0.739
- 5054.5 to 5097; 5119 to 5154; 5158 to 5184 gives 1.13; 0.707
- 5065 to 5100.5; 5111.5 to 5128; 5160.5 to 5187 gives 0.62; 0.684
